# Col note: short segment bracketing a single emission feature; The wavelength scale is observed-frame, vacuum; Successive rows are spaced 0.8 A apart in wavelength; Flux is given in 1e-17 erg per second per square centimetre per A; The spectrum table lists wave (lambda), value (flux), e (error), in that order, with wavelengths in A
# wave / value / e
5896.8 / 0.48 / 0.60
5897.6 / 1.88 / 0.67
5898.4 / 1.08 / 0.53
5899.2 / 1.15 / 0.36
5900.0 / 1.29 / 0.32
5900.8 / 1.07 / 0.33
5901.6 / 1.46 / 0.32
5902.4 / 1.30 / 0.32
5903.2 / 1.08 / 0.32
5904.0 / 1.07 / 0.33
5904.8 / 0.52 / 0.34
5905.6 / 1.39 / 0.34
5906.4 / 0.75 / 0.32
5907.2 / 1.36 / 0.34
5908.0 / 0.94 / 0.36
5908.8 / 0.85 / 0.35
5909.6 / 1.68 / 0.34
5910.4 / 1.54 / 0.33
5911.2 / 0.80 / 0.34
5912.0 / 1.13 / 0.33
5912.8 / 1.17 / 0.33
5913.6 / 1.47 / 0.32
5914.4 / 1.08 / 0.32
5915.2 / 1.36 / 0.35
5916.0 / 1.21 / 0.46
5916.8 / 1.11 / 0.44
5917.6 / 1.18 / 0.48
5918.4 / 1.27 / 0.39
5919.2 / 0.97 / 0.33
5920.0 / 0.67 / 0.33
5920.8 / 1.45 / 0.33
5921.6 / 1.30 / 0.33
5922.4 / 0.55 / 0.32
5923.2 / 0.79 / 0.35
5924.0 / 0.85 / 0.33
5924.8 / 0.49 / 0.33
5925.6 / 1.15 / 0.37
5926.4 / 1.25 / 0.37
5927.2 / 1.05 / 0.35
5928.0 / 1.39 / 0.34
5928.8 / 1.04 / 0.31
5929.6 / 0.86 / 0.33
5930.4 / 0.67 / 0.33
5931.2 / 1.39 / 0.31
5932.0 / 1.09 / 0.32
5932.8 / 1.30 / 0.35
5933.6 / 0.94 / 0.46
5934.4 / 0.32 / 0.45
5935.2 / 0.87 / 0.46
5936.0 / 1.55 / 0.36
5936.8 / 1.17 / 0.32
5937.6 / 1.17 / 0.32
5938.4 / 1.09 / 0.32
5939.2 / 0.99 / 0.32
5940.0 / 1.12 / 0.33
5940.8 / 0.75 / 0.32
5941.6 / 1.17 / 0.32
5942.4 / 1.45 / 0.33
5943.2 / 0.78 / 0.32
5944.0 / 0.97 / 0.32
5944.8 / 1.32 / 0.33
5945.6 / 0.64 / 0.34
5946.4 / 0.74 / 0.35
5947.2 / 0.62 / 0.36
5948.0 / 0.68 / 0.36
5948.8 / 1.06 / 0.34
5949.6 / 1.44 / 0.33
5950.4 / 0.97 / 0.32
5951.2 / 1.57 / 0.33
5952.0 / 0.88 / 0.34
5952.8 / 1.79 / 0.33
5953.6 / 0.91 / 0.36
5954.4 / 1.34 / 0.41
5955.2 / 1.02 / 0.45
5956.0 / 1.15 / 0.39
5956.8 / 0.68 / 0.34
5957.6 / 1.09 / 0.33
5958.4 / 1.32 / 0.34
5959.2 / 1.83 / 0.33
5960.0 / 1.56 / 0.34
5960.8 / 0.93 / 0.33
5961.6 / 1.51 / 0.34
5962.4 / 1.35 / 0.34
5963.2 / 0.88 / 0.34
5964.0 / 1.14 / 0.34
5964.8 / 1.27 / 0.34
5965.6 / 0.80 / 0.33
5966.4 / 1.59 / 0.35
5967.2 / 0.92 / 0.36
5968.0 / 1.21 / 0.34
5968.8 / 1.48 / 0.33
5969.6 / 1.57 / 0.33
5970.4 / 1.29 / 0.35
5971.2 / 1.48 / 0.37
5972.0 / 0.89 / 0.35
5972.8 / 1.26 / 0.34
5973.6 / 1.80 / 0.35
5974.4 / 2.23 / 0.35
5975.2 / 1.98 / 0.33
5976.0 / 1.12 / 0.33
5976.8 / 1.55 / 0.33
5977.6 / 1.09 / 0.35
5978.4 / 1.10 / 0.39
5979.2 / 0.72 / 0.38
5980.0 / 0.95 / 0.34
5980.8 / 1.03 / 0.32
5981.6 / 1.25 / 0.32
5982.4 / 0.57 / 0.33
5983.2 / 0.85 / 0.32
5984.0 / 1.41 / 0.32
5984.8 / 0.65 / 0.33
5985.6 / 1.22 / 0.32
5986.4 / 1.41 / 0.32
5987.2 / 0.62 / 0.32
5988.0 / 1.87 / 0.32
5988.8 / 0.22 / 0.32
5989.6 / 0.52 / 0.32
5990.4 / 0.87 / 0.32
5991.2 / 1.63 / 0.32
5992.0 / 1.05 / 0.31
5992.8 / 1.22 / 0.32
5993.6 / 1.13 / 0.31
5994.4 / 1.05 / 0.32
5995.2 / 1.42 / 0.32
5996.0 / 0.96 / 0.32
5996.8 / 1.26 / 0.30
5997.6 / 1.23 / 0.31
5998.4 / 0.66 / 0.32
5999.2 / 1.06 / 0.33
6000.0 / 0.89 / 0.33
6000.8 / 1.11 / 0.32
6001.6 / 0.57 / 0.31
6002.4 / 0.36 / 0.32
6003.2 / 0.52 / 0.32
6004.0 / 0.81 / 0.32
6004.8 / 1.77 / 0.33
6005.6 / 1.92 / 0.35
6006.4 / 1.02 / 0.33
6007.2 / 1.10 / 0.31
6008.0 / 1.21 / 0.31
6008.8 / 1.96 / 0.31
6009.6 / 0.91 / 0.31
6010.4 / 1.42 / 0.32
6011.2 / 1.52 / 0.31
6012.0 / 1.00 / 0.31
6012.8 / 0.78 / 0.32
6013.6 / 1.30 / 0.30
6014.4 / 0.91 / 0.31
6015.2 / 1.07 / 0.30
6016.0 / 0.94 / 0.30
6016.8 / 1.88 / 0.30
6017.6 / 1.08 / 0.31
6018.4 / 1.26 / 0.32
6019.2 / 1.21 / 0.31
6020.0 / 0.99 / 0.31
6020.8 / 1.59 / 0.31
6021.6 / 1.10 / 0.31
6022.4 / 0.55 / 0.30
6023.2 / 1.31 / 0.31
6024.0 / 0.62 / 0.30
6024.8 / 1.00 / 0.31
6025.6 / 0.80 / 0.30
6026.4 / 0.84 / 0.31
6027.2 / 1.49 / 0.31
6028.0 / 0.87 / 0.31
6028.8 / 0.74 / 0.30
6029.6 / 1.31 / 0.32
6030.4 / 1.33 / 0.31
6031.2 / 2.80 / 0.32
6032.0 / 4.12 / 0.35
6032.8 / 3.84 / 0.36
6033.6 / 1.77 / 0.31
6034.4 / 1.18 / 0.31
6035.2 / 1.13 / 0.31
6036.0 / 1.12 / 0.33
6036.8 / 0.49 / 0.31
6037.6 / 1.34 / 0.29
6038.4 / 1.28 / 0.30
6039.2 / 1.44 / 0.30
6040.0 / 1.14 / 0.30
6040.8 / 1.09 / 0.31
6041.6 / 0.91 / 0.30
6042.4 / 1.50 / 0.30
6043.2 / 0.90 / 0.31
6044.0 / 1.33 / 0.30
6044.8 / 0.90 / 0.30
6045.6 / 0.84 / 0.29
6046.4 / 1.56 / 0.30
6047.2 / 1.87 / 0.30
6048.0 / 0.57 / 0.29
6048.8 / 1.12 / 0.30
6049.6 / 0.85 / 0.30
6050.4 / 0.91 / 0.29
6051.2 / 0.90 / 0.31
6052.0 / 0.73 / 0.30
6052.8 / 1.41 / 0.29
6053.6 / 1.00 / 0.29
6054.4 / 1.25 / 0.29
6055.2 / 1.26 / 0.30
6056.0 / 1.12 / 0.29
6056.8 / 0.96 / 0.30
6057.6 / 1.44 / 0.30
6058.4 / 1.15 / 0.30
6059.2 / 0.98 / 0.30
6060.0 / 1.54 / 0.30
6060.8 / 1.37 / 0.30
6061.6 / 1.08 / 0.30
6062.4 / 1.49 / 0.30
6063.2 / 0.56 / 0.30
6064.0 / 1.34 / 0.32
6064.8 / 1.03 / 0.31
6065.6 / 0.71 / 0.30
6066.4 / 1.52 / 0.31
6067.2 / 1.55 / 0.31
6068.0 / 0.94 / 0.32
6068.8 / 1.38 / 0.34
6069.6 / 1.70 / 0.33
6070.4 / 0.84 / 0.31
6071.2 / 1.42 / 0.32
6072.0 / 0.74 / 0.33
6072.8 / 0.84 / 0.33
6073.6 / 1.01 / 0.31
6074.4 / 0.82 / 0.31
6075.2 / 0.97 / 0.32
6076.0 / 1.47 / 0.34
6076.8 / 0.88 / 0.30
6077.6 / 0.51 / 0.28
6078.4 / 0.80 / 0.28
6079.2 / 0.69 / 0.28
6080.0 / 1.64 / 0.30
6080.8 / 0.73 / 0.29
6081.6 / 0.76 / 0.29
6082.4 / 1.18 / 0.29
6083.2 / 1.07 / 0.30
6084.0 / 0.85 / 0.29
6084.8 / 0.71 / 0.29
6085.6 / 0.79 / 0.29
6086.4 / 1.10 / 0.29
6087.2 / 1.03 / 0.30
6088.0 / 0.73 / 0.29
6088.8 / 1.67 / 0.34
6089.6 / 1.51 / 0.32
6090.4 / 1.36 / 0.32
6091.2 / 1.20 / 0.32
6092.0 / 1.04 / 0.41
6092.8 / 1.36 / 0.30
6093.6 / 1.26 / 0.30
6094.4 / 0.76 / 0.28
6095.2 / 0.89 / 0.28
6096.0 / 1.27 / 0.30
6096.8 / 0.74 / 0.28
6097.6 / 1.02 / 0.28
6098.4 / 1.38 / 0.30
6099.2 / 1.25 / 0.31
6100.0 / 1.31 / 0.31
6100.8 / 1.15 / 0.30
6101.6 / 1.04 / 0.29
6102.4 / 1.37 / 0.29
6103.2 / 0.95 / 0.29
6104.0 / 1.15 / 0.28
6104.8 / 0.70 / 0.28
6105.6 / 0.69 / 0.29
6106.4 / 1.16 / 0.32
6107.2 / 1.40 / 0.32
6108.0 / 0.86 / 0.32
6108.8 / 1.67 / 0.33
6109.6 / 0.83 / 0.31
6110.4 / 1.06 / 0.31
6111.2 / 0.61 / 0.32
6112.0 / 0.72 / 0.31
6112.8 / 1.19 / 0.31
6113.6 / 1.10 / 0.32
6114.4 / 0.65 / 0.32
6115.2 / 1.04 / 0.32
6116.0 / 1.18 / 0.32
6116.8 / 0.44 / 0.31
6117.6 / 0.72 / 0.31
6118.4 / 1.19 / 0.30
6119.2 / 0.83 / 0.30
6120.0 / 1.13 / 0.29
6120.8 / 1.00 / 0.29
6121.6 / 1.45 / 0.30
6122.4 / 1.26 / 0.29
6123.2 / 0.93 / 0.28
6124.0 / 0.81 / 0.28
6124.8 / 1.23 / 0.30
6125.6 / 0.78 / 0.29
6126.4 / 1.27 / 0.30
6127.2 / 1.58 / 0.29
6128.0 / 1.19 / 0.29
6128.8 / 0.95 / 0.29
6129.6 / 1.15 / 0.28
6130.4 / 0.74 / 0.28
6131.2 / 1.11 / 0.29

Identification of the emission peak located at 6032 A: [O III] 5007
